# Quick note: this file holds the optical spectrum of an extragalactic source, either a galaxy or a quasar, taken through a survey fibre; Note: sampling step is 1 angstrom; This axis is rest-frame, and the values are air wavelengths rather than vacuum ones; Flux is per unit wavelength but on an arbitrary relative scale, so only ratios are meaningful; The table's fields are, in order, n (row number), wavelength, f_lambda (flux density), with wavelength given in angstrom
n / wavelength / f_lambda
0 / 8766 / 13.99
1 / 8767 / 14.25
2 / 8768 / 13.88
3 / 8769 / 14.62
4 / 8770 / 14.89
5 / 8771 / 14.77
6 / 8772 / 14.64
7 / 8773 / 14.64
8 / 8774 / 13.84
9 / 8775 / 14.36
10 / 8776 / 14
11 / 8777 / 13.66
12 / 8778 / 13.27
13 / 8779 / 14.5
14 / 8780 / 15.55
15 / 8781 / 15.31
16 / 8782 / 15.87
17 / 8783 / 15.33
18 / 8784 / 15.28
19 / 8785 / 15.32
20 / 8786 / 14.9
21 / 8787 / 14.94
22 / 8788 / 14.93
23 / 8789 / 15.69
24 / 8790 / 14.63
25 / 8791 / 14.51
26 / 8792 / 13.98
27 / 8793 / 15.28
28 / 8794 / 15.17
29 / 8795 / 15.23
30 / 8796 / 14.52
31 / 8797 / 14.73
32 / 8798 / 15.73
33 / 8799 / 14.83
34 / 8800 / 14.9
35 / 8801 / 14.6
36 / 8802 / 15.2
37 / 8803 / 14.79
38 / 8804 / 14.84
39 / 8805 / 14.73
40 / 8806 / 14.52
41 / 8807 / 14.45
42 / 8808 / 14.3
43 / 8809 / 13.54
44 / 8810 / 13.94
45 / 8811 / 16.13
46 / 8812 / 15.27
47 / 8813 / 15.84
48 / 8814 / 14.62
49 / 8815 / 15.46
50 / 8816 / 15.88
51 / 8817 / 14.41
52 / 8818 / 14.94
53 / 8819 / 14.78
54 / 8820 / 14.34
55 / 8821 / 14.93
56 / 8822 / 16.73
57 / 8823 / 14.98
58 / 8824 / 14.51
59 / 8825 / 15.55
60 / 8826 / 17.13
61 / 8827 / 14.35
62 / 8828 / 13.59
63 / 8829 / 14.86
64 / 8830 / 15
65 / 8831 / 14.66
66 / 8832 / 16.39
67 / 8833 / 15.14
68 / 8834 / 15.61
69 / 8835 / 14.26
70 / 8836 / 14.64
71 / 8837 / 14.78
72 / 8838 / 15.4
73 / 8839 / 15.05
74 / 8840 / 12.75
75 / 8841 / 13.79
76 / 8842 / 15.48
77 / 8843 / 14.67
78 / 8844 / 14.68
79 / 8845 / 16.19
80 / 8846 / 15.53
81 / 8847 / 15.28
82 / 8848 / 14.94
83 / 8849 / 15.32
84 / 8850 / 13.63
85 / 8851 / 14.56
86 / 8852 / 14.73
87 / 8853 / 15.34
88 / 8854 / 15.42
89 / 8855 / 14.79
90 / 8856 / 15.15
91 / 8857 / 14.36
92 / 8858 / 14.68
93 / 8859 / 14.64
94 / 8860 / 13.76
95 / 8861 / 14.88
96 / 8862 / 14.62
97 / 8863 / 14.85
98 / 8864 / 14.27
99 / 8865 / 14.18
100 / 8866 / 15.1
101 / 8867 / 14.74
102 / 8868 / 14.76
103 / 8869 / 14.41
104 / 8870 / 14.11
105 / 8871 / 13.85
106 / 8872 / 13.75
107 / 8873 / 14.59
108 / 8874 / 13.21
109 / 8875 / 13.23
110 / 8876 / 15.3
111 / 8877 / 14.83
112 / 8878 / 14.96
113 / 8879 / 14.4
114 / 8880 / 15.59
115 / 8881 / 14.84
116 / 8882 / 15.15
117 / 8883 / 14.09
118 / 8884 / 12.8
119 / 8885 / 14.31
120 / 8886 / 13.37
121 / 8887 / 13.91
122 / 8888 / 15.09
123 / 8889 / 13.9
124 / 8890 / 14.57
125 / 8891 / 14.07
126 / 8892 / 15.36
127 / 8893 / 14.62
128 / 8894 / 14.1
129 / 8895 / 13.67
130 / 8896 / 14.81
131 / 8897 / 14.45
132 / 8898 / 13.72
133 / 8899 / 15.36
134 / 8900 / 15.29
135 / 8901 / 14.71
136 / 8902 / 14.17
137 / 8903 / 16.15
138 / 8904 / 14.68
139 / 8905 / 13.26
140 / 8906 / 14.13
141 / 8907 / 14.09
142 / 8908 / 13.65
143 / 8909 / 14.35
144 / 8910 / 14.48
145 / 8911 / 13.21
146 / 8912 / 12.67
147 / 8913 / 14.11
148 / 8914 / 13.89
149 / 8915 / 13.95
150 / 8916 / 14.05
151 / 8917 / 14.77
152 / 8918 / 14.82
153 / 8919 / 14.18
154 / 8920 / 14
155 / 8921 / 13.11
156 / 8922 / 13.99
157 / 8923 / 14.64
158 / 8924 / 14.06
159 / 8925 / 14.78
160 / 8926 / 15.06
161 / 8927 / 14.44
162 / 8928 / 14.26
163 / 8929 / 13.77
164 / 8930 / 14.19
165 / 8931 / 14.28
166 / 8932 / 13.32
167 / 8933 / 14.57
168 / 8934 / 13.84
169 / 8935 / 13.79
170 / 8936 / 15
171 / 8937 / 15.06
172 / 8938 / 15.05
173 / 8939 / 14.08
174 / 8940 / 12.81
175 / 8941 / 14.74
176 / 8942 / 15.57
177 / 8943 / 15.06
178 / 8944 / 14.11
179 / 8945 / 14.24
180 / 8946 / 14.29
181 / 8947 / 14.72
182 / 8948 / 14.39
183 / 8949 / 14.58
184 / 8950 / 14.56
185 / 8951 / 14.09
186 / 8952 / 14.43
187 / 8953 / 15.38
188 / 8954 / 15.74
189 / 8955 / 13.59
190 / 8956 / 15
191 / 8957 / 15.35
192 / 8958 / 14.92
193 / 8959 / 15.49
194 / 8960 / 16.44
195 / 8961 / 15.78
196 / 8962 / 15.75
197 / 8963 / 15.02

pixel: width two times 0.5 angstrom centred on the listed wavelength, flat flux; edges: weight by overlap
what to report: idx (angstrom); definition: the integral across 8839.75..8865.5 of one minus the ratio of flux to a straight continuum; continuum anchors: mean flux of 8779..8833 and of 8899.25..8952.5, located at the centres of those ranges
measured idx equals 0.0 angstrom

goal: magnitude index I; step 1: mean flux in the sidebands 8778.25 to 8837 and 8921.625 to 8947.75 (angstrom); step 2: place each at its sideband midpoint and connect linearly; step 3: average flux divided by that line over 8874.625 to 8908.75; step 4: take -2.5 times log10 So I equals 0.01 mag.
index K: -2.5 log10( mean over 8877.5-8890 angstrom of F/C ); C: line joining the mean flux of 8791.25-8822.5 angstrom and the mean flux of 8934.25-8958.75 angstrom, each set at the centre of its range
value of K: 0.03 mag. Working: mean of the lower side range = 14.9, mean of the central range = 14.4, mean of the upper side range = 14.6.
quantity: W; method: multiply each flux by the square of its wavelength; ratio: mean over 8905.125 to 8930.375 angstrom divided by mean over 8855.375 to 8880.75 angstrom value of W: 0.98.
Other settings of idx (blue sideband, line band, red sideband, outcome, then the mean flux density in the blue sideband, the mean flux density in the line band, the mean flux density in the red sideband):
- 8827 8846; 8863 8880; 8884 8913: 0.12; 14.8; 14.4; 14.3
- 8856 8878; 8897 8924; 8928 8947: 0.29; 14.4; 14.2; 14.3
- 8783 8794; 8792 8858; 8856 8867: -0.71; 15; 14.9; 14.6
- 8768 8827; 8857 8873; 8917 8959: 0.26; 14.9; 14.4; 14.5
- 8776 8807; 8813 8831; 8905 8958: -0.40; 14.9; 15.1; 14.3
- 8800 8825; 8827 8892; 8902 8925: -0.28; 14.9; 14.6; 14.1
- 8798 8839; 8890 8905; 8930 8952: -0.01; 15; 14.6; 14.4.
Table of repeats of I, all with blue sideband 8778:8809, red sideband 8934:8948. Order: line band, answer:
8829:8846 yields -0.01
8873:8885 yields 0.02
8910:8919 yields 0.04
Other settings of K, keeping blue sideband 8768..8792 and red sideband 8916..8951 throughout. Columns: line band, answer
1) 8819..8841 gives -0.03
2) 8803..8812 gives 0.00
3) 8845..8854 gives -0.03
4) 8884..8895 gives 0.02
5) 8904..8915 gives 0.04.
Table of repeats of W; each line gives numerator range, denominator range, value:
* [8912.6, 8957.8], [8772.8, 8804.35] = 1.00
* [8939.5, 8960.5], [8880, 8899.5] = 1.04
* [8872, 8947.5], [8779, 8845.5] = 0.98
